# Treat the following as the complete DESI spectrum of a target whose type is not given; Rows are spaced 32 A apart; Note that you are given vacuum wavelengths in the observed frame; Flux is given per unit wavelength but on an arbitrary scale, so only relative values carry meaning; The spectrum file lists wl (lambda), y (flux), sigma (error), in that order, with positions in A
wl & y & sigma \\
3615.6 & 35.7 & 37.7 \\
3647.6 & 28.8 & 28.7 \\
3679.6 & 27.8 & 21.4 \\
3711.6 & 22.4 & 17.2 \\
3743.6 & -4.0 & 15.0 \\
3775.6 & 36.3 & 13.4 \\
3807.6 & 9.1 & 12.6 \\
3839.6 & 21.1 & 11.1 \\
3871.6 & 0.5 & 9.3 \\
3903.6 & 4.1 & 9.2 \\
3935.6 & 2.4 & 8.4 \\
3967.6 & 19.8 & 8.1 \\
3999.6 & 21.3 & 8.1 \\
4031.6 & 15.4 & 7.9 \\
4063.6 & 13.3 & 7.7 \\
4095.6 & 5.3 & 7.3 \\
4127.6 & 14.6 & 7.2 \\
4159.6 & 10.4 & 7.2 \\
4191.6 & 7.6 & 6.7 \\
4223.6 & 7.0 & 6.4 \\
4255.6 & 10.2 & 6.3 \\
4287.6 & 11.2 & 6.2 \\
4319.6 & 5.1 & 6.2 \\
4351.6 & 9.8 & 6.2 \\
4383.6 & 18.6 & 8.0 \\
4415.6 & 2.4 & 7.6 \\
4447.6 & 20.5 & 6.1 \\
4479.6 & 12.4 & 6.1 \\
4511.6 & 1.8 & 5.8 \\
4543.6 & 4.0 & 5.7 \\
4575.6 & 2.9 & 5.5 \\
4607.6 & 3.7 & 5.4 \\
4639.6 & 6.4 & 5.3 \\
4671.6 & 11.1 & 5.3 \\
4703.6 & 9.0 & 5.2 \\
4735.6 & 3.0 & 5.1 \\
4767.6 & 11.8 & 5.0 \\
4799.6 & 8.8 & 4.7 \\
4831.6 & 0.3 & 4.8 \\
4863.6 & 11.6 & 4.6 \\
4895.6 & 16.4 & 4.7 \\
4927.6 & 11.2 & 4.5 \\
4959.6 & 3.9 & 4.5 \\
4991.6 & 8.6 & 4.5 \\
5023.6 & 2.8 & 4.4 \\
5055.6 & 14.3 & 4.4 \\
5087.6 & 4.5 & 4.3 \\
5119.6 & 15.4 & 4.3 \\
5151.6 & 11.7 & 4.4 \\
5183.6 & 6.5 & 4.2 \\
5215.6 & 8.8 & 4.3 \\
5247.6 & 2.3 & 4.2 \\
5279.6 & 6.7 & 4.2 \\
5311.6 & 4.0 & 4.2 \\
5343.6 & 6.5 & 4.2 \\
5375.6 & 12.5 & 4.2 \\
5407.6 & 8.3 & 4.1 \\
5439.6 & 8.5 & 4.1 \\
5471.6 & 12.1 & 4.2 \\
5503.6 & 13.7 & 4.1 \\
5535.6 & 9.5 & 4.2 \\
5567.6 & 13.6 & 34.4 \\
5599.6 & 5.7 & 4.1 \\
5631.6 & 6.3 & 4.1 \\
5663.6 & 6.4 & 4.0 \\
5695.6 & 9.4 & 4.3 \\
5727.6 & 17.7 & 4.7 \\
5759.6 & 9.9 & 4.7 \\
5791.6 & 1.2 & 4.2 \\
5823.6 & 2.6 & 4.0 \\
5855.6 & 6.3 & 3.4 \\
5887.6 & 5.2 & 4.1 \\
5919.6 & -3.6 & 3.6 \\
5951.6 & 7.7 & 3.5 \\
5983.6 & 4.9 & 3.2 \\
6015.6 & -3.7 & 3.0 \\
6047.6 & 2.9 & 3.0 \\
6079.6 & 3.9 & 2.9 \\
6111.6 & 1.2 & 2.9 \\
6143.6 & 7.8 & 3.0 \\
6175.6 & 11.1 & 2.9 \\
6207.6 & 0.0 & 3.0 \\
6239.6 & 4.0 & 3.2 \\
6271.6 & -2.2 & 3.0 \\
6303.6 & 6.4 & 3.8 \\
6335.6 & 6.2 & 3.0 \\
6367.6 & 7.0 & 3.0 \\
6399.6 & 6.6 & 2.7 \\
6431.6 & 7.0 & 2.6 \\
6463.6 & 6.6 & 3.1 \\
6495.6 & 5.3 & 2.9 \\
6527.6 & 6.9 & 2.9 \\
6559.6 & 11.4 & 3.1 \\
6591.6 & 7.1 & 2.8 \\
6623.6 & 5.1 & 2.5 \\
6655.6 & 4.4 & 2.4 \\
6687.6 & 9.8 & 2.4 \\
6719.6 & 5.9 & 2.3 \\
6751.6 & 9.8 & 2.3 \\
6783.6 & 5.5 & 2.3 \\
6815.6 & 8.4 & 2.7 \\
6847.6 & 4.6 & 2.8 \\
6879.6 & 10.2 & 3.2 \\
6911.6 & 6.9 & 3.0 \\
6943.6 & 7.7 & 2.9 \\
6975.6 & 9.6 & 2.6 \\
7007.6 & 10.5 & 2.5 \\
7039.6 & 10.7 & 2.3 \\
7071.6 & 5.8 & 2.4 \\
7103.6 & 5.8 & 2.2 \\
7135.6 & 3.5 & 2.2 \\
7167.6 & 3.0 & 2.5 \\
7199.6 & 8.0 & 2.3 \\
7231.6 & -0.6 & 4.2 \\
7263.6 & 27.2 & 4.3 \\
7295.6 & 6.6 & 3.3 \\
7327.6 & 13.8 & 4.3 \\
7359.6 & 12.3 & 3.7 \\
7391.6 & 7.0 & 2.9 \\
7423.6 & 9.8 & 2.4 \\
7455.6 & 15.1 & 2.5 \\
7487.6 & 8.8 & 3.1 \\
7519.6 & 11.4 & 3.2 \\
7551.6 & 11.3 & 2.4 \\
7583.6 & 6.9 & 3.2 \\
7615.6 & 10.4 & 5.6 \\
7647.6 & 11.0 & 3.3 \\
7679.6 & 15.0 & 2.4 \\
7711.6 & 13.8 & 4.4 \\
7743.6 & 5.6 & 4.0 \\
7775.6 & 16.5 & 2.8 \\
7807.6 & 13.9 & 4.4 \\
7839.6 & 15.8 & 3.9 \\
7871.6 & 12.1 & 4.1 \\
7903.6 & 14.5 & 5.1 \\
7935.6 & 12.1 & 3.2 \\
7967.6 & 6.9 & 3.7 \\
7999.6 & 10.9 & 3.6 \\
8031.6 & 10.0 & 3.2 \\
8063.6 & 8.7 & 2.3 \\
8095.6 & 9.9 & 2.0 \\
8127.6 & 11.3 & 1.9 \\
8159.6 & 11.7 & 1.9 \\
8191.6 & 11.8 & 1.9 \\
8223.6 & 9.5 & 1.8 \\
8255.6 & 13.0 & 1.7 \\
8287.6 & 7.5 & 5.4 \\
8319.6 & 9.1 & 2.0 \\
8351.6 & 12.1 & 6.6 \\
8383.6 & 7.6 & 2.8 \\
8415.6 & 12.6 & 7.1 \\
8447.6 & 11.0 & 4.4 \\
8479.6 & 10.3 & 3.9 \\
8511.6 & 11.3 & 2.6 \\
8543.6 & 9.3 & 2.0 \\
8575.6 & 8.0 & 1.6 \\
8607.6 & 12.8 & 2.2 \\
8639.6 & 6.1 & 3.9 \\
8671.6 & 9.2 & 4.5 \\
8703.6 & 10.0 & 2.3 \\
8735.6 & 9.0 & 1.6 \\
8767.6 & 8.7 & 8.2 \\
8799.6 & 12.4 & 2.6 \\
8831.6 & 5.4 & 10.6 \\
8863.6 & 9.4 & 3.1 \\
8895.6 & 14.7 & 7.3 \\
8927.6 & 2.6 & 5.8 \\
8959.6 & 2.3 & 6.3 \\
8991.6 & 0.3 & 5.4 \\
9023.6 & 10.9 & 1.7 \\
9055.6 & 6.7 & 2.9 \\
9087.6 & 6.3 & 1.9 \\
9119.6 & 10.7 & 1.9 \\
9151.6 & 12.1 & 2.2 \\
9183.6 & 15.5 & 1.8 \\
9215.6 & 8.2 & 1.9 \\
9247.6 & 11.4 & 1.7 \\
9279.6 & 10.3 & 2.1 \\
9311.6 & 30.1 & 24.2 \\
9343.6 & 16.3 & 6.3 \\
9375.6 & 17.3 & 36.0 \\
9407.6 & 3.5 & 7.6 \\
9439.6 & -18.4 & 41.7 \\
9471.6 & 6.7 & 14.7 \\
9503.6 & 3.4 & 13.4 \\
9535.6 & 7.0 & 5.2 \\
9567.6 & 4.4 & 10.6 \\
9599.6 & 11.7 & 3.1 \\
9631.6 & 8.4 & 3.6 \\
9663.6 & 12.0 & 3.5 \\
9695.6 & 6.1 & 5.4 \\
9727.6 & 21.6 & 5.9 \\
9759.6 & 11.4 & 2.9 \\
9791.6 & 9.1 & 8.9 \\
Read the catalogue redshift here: 0.949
